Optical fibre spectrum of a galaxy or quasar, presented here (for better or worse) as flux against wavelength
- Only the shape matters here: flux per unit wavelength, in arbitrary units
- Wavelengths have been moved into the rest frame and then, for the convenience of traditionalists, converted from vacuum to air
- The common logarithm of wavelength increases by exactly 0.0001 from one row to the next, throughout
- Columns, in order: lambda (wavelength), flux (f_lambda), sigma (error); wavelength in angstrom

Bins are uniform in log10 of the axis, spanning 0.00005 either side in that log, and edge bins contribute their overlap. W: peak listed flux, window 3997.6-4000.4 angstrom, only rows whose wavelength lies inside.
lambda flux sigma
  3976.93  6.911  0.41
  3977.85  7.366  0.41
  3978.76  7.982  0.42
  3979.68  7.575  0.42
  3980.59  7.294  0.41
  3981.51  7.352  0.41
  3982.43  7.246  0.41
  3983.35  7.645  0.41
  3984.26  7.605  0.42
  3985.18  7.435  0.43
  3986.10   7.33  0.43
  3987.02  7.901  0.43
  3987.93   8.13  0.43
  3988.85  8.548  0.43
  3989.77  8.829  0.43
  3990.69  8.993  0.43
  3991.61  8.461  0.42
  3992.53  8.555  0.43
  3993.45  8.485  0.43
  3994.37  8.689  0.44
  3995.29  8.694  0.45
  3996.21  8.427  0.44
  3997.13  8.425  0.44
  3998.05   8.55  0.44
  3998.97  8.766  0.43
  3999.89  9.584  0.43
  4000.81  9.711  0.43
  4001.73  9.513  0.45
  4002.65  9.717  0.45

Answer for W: 9.584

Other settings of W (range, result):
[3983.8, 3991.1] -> 8.993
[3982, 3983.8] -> 7.645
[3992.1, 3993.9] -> 8.555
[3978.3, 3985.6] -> 7.982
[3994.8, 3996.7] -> 8.694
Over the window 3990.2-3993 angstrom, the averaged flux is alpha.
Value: 8.66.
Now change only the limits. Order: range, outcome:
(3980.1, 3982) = 7.33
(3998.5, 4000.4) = 9.2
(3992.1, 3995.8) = 8.6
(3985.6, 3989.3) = 7.97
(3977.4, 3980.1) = 7.65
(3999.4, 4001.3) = 9.65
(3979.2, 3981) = 7.45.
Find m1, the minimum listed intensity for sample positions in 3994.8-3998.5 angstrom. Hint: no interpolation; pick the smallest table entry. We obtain 8.425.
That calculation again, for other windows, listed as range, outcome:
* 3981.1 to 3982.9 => 7.246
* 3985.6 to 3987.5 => 7.33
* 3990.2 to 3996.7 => 8.427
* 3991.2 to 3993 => 8.461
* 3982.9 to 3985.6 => 7.435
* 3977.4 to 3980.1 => 7.366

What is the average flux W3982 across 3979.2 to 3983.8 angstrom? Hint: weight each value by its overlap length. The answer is 7.41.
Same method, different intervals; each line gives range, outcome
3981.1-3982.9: 7.27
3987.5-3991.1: 8.61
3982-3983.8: 7.44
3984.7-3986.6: 7.37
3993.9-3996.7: 8.6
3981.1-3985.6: 7.46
